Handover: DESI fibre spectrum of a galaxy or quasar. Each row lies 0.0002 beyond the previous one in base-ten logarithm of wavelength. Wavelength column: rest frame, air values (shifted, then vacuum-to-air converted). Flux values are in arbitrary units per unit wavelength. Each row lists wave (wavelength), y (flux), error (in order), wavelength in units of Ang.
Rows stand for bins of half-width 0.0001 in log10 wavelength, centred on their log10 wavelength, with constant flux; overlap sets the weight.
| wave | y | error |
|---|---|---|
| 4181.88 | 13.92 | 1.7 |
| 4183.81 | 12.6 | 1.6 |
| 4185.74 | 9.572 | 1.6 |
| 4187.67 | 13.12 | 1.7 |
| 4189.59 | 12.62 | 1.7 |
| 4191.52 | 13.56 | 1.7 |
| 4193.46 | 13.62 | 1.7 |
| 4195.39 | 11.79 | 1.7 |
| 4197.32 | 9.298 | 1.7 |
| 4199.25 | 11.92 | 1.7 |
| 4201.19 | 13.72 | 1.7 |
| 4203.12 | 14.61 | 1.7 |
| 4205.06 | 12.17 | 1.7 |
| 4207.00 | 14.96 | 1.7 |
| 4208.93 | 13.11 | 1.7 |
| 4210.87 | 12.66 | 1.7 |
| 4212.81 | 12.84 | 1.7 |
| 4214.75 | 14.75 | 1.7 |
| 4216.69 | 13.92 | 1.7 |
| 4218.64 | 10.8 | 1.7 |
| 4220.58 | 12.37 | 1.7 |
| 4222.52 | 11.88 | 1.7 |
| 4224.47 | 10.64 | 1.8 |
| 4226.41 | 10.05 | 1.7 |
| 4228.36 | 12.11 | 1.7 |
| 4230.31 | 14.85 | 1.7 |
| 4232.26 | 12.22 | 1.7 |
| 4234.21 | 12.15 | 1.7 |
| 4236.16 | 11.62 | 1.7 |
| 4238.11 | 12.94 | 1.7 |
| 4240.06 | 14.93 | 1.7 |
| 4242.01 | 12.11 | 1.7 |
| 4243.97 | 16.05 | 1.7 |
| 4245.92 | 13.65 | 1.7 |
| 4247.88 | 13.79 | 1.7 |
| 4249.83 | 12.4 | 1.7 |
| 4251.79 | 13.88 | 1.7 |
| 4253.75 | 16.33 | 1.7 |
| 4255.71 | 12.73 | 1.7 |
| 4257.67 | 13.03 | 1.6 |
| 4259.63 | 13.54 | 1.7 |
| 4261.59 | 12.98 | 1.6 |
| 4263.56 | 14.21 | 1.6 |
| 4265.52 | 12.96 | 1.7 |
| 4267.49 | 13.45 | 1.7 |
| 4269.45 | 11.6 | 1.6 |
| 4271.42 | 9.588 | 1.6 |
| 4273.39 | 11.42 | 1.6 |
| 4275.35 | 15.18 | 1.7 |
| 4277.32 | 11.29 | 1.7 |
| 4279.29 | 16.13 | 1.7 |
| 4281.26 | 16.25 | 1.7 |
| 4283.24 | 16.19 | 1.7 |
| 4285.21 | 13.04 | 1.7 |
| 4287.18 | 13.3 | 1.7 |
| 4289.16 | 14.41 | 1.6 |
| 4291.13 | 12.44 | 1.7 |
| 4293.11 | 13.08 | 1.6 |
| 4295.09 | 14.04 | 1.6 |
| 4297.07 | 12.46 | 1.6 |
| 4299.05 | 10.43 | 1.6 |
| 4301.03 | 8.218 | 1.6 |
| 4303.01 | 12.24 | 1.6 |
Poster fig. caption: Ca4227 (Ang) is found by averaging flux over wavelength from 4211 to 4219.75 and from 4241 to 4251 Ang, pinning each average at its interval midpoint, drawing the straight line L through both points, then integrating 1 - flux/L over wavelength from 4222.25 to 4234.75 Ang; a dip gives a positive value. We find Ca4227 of 1.2 Ang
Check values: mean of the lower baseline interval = 13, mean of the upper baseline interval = 13.6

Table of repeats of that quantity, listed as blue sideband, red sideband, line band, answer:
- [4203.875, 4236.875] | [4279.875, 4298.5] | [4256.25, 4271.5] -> 0.6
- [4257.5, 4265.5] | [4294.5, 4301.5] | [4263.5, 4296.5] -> -2.9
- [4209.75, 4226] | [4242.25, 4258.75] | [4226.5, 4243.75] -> 0.4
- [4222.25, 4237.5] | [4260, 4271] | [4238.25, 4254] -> -2.0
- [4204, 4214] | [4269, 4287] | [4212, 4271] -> 1.4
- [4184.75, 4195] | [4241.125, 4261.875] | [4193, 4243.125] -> 1.6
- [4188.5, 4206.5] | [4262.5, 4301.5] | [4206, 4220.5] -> -0.6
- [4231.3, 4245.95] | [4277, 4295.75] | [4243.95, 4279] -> 1.1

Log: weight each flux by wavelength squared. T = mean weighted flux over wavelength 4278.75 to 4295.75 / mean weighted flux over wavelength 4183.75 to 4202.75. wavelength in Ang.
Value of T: 1.22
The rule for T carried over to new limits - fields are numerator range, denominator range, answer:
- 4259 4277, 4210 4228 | 1.07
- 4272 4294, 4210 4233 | 1.14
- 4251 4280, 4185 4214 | 1.07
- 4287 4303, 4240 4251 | 0.91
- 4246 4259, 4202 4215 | 1.03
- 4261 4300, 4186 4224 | 1.08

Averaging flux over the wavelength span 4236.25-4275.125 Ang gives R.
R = 13.2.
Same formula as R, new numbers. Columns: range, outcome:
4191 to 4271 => 13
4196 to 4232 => 12.6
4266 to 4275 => 11.9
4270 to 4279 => 12.2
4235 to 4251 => 13.4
